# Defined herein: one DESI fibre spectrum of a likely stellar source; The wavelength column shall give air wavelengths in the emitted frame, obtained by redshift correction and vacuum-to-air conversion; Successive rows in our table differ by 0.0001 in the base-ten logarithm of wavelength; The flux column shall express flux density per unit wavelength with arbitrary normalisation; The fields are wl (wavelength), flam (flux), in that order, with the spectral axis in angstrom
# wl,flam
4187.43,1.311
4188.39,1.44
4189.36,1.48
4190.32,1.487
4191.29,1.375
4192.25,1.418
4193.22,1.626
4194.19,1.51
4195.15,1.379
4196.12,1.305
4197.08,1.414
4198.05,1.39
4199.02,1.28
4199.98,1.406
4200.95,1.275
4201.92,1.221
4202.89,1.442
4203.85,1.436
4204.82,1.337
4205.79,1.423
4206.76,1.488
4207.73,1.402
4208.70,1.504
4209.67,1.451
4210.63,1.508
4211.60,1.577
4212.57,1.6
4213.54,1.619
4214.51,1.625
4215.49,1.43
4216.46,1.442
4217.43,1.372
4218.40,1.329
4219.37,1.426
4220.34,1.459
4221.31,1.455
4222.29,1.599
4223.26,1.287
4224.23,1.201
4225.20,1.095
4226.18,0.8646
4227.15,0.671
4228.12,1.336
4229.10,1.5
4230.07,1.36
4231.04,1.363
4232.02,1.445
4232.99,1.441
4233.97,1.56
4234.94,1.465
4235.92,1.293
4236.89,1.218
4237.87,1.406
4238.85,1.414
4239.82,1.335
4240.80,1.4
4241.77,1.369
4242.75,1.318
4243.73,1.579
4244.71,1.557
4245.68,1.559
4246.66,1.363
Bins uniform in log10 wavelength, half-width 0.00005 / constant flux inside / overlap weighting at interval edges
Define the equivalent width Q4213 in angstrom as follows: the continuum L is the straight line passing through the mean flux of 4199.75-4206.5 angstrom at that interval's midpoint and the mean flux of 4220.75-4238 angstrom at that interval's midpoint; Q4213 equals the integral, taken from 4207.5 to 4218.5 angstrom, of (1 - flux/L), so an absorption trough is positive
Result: -1.3 angstrom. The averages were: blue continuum 1.36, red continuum 1.31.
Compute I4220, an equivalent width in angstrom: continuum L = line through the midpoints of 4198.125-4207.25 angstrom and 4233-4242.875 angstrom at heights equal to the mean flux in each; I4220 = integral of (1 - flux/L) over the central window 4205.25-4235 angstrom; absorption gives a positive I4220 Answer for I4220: -0.4 angstrom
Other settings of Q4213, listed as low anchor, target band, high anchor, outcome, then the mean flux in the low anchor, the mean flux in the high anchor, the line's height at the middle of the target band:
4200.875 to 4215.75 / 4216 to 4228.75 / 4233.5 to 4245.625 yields 1.49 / 1.46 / 1.42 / 1.44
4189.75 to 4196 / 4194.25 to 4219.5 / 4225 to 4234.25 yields -0.88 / 1.46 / 1.26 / 1.38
